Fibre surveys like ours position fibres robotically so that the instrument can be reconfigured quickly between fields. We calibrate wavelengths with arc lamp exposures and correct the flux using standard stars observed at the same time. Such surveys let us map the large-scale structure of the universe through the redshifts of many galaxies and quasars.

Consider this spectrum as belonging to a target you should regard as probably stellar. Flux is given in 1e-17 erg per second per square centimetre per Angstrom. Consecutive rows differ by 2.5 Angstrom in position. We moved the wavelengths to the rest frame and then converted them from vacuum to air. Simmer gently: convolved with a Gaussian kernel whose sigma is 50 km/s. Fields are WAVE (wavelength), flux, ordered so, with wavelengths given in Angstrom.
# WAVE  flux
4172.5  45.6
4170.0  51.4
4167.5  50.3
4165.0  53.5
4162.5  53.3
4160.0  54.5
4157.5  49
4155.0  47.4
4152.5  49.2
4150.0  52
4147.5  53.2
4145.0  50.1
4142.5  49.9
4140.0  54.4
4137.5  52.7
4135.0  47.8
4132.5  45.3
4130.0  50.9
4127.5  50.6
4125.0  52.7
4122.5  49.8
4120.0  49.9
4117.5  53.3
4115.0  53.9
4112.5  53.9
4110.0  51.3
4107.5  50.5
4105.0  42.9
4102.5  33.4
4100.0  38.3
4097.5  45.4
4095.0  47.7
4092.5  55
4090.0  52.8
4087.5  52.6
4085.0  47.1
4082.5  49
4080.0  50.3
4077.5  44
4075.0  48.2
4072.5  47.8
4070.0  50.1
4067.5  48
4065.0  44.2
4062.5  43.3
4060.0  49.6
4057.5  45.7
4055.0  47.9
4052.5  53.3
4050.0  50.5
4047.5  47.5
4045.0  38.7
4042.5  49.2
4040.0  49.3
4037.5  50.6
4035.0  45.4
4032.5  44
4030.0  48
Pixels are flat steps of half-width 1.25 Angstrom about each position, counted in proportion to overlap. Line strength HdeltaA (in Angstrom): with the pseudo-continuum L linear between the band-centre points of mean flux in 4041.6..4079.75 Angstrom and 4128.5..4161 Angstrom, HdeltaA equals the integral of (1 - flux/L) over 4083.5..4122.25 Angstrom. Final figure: 0.2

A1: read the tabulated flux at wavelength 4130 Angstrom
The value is 50.9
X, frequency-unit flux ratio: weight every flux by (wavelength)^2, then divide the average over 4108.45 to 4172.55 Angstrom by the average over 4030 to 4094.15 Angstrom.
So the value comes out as 1.1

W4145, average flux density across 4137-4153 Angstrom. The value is 51.7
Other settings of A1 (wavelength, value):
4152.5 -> 49.2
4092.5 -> 55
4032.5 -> 44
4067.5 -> 48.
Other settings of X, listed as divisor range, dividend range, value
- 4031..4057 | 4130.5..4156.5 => 1.11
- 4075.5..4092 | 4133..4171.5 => 1.07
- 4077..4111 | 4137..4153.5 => 1.12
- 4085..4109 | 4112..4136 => 1.10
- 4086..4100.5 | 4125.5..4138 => 1.03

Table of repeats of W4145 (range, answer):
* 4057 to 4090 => 47.9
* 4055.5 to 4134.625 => 48.3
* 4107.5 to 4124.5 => 51.9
